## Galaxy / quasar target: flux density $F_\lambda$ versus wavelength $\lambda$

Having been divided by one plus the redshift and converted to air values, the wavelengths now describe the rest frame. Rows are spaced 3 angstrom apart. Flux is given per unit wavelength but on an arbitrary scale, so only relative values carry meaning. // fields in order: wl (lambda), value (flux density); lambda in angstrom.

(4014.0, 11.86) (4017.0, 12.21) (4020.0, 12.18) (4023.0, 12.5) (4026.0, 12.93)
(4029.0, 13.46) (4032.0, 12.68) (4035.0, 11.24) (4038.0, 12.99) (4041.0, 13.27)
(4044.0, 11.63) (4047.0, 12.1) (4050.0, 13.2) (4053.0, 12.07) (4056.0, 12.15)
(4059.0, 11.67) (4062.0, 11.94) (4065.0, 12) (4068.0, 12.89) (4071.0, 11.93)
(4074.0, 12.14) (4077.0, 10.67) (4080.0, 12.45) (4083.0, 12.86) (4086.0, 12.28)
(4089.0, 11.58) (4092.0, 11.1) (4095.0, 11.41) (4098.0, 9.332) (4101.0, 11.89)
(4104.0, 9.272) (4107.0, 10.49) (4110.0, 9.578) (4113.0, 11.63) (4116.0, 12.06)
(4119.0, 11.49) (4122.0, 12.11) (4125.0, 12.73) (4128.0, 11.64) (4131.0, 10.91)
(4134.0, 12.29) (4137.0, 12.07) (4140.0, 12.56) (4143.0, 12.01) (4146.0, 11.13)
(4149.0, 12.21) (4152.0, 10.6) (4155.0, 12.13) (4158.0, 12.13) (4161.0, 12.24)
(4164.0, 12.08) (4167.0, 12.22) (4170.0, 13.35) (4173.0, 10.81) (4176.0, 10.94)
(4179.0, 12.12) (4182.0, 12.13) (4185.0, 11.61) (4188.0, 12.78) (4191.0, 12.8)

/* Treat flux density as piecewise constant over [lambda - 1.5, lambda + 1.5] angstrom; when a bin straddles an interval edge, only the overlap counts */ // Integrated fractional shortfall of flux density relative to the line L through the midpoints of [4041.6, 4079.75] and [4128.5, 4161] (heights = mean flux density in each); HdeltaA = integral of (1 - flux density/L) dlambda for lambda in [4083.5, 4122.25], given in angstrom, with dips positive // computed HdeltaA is 2.7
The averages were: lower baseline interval 12.1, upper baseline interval 11.8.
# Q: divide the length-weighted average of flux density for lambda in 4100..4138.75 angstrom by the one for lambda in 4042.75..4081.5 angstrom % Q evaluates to 0.94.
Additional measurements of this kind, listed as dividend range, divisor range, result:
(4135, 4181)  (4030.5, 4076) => 0.97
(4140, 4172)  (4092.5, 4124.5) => 1.09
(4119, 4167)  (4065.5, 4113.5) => 1.05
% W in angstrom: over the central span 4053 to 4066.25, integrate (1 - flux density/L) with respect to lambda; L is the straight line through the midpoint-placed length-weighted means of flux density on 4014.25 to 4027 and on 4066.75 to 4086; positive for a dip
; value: 0.3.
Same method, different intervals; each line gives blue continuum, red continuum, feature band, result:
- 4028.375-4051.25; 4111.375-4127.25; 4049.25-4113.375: 3.6 angstrom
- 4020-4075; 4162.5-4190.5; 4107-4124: 1.2 angstrom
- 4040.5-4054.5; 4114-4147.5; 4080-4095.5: 0.3 angstrom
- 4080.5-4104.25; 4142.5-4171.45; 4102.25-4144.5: 0.7 angstrom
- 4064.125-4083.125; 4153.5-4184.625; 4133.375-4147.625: 0.0 angstrom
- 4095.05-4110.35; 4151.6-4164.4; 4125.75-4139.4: -0.8 angstrom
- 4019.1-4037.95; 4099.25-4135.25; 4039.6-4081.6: -0.2 angstrom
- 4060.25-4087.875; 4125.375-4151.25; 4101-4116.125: 1.7 angstrom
